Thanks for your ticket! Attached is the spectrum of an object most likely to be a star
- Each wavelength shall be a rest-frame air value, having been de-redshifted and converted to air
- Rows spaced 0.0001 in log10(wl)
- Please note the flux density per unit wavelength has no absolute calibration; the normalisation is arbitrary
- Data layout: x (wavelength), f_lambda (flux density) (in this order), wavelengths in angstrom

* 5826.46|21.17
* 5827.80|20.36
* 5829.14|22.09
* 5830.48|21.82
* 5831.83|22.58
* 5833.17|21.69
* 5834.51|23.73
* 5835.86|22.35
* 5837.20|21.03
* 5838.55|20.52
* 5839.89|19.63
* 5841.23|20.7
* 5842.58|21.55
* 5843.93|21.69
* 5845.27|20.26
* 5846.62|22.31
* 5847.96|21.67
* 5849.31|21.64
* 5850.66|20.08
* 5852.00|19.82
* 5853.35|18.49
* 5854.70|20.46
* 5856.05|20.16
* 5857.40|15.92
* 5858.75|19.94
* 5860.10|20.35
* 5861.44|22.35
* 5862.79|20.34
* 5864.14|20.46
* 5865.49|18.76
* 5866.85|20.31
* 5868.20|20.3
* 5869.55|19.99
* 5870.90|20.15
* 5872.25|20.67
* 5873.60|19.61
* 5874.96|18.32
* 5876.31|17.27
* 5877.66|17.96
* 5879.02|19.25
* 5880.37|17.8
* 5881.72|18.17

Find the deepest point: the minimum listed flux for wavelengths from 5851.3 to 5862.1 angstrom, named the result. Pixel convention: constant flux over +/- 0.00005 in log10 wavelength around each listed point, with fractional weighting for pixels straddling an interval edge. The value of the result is 15.92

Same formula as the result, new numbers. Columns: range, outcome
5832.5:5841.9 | 19.63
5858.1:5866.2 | 18.76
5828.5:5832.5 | 21.82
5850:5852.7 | 19.82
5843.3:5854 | 18.49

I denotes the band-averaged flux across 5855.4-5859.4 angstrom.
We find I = 18.6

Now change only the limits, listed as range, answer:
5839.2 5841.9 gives 20.2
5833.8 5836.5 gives 23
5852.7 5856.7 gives 19.7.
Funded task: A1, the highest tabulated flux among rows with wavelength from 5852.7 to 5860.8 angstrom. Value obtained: 20.46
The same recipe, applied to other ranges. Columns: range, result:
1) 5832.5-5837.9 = 23.73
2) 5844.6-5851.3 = 22.31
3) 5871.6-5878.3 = 20.67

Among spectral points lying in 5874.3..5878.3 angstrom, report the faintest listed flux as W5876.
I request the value 17.27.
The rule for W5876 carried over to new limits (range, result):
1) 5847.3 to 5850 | 21.64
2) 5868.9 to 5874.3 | 19.61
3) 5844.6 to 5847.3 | 20.26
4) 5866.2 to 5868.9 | 20.3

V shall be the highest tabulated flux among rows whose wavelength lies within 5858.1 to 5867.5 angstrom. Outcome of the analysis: 22.35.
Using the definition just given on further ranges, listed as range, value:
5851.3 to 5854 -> 19.82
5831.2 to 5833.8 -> 22.58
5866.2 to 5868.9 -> 20.31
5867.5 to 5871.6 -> 20.3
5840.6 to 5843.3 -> 21.55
